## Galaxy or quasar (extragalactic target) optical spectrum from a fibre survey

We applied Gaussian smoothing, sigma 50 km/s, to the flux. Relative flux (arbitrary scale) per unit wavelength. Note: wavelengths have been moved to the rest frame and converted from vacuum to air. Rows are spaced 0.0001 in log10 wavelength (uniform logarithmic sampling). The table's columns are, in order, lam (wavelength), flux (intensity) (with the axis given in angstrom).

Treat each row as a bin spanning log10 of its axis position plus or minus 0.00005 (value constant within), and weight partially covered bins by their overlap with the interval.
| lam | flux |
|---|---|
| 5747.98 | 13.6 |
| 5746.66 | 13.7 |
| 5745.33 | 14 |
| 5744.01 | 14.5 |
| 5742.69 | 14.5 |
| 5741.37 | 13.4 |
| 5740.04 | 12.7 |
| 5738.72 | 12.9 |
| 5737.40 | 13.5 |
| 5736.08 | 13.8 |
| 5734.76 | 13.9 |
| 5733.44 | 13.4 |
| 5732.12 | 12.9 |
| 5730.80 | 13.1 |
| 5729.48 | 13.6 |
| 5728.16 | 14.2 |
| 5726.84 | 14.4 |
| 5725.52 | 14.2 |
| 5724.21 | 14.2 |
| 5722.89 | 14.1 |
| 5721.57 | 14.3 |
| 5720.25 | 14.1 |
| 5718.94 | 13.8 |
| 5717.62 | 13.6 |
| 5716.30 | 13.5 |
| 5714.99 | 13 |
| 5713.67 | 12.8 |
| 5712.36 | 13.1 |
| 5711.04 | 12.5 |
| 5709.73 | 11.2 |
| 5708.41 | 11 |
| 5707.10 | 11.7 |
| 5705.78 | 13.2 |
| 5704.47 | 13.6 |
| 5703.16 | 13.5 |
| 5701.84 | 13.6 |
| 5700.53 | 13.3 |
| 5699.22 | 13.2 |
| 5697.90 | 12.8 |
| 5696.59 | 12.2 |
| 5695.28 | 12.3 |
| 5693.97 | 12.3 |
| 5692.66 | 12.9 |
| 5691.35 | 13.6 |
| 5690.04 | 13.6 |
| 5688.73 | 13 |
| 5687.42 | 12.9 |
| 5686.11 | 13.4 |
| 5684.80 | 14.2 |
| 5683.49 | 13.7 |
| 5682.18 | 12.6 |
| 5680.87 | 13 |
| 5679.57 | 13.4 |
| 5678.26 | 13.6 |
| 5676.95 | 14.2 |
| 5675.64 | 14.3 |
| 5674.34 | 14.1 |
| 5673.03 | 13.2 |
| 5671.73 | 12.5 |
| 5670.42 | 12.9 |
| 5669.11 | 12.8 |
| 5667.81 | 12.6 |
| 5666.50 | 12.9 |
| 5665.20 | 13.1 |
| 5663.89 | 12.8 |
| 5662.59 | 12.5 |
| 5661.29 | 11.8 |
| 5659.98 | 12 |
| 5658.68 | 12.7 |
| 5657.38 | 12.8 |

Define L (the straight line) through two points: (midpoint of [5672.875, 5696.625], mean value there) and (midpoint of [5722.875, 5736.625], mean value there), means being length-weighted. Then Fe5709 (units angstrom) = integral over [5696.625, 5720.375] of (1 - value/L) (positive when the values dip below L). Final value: 1.1 angstrom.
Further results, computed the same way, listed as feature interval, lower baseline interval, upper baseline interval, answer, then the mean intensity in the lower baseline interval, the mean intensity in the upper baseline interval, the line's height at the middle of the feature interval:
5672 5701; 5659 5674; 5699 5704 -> -0.3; 12.7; 13.4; 13.1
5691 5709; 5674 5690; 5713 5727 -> 1.1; 13.5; 13.8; 13.7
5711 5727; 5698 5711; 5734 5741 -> -0.9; 12.7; 13.4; 13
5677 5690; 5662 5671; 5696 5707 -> -0.4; 12.8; 13.1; 12.9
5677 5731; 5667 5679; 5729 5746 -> 0.8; 13.3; 13.6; 13.4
